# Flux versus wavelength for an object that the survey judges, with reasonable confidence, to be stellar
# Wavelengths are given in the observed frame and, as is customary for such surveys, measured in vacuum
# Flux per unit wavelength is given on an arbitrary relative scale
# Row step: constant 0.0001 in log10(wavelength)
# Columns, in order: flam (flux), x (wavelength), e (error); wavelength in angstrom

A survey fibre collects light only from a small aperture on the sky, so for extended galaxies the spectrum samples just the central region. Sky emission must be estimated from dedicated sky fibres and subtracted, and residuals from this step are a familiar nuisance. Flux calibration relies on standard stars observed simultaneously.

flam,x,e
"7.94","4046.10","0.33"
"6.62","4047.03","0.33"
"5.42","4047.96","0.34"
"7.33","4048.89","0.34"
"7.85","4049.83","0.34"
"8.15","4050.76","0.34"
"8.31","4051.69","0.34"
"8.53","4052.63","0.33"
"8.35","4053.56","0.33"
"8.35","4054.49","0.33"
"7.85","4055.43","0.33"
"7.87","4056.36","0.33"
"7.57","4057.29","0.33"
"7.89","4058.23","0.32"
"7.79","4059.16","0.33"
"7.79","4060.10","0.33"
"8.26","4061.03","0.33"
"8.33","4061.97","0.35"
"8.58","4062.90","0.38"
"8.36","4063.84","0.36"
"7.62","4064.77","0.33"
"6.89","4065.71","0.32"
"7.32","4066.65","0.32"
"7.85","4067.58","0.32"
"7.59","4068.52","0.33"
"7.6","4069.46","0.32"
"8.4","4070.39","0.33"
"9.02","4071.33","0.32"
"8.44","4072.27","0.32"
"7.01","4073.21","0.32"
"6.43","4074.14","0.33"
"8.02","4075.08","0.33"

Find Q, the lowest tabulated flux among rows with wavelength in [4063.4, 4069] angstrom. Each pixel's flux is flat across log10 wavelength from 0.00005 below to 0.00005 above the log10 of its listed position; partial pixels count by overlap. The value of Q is 6.89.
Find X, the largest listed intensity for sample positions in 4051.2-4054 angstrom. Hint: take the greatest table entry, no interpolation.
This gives 8.53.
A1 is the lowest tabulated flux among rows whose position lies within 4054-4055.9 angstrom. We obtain 7.85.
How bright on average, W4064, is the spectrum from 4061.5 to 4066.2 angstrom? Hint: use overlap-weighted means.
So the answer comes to 7.95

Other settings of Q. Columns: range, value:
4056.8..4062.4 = 7.57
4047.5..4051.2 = 5.42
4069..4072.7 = 7.6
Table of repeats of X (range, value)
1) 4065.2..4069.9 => 7.85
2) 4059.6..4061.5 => 8.26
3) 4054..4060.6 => 8.35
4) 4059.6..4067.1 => 8.58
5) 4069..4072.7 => 9.02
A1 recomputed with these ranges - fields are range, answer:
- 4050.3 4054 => 8.15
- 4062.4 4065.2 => 7.62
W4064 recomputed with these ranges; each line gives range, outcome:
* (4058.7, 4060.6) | 7.8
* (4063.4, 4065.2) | 8.02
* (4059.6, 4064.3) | 8.25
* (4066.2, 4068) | 7.61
